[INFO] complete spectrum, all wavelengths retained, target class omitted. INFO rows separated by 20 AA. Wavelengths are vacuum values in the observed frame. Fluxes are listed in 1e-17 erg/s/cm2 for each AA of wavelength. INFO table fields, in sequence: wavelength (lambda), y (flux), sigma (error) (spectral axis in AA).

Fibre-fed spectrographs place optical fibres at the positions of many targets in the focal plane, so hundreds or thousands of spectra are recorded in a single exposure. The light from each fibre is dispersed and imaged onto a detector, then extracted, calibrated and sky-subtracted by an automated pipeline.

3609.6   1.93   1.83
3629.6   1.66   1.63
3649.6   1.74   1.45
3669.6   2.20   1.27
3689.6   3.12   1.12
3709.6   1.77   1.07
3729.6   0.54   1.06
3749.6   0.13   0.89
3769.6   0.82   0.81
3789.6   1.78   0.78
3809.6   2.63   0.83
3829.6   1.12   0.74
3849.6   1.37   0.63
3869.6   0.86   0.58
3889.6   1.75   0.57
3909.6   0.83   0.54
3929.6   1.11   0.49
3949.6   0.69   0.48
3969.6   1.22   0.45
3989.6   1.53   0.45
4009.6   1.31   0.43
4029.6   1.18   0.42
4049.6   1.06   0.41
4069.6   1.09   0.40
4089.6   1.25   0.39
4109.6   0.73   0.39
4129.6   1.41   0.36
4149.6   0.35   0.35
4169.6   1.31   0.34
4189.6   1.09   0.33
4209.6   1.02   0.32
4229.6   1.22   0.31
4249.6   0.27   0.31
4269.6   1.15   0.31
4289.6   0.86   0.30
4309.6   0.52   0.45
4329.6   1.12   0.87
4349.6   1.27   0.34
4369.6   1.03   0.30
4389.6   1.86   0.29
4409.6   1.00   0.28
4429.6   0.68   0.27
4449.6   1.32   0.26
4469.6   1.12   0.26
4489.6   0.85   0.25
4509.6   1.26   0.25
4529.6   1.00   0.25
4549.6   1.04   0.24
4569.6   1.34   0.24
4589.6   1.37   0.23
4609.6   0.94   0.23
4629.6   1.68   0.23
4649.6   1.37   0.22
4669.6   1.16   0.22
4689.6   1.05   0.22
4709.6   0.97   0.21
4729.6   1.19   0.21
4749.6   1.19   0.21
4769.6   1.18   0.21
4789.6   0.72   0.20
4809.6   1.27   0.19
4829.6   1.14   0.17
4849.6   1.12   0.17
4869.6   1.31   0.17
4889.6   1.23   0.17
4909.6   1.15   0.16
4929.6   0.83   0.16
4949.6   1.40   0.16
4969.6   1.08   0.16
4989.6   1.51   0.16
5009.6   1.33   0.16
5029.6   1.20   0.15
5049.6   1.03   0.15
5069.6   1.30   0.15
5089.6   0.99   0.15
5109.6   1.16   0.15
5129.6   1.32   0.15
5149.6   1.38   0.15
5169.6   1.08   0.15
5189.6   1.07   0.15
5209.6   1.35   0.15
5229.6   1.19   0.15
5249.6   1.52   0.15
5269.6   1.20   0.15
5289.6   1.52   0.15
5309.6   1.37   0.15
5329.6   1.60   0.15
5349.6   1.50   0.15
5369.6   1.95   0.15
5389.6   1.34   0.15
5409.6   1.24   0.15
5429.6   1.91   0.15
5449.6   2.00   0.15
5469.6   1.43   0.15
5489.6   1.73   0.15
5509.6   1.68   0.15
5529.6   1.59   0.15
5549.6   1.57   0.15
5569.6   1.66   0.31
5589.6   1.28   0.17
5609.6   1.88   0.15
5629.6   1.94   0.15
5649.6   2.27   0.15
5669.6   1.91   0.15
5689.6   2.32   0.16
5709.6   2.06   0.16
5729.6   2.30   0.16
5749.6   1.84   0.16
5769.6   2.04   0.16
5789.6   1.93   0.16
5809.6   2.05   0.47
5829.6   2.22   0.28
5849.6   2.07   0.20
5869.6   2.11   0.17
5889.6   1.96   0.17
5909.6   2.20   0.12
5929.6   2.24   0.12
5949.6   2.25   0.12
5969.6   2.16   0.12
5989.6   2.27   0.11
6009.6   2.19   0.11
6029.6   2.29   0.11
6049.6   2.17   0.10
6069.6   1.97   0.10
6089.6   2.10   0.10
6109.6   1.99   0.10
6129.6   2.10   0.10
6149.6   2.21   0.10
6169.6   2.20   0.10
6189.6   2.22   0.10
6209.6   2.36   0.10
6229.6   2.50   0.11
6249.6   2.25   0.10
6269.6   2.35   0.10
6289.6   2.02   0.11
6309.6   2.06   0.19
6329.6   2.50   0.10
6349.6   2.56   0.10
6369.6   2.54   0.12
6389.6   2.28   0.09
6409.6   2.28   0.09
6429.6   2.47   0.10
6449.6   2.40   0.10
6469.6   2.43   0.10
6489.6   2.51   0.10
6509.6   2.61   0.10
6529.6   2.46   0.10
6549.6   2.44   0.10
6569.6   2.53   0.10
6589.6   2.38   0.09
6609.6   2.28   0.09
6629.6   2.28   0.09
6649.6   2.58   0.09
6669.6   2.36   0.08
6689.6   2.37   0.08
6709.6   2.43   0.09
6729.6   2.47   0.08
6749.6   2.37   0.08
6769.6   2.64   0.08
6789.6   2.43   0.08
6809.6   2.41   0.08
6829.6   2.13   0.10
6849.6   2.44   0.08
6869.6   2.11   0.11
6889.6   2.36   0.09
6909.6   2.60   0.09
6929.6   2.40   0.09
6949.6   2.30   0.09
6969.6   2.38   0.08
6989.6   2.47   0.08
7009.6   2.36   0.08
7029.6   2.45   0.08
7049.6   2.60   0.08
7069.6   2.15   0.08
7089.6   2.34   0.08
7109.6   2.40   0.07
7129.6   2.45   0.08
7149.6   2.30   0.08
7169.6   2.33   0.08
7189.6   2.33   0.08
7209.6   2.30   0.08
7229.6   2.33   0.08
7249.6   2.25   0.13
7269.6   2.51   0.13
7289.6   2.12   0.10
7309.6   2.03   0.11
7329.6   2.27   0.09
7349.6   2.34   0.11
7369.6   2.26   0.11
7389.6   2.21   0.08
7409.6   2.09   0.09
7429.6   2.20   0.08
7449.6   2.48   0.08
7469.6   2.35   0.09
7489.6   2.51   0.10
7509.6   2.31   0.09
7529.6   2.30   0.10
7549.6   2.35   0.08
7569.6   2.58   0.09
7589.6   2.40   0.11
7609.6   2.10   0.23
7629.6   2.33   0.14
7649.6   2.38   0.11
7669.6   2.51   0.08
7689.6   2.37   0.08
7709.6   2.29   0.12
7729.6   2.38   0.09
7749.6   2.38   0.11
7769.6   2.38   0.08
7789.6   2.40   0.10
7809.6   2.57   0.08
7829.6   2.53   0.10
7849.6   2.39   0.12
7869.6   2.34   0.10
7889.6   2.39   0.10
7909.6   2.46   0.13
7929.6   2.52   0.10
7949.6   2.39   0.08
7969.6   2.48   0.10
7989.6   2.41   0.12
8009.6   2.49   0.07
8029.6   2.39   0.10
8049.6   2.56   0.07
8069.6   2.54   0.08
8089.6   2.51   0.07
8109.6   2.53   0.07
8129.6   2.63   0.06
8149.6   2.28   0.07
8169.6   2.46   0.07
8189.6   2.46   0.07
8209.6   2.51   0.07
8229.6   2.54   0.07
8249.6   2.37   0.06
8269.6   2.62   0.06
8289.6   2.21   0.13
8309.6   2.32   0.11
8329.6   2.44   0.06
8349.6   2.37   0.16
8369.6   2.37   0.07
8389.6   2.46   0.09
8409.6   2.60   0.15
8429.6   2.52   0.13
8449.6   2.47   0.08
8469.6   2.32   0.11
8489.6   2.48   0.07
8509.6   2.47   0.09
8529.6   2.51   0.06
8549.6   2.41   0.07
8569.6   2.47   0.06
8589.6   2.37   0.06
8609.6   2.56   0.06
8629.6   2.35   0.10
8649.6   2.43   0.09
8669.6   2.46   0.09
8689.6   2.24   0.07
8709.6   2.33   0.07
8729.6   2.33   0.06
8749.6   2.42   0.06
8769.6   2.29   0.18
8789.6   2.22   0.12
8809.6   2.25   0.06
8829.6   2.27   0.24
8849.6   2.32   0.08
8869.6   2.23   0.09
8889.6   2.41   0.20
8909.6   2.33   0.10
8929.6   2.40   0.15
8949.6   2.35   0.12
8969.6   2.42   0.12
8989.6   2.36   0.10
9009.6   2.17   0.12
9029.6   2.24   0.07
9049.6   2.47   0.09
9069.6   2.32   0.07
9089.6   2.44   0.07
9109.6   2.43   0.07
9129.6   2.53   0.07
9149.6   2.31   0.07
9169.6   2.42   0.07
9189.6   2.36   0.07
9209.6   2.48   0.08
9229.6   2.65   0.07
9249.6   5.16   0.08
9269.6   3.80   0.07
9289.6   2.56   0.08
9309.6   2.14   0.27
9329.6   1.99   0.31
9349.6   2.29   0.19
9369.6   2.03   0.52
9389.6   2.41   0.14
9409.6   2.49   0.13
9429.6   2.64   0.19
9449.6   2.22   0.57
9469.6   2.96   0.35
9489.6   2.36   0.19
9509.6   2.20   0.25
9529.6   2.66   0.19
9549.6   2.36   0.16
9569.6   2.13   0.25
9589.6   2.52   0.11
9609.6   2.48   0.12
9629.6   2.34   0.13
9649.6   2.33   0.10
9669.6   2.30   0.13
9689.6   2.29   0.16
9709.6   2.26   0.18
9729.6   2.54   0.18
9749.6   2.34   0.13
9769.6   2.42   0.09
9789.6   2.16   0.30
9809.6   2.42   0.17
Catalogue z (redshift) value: 0.408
